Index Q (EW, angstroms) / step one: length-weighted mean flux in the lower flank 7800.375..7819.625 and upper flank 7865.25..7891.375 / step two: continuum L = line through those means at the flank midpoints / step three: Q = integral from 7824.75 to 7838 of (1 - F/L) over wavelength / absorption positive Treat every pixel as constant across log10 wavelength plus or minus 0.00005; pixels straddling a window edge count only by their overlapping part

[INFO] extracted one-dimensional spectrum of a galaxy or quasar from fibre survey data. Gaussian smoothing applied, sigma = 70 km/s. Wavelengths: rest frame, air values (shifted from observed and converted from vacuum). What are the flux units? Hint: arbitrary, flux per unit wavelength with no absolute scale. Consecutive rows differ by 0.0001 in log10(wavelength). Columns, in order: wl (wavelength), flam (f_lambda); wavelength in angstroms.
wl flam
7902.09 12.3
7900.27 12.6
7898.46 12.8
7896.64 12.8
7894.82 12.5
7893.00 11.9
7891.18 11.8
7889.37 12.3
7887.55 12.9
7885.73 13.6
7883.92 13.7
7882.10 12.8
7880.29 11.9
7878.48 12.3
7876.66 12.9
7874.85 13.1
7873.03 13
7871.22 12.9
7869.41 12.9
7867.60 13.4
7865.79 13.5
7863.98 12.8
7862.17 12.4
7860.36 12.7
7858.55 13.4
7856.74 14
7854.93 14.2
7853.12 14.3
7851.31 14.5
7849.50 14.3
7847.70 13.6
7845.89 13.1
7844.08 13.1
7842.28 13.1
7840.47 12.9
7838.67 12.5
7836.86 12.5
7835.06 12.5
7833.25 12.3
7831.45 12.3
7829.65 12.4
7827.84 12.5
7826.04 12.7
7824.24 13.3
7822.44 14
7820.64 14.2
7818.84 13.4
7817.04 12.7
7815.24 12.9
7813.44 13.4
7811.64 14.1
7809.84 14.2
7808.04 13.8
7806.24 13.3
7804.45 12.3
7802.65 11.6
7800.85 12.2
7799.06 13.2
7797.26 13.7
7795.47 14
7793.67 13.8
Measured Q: 0.6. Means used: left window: 13.1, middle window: 12.5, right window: 12.9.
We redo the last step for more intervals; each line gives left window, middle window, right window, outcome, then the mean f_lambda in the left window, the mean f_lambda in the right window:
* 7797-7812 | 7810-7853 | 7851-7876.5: 0.1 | 13.1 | 13.3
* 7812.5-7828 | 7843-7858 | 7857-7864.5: -1.0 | 13.3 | 12.9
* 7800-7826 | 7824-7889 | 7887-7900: -1.3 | 13.2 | 12.4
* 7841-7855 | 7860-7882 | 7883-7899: 0.6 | 13.7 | 12.7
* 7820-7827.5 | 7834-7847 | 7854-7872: 0.5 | 13.5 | 13.2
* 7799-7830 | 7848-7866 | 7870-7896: -1.1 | 13.1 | 12.7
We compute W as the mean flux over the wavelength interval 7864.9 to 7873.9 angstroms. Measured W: 13.2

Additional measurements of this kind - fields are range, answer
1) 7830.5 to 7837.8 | 12.4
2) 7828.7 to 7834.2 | 12.3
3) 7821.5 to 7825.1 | 13.7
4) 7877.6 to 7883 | 12.4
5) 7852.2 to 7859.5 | 14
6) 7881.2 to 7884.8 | 13.2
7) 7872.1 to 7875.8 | 13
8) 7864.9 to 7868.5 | 13.5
